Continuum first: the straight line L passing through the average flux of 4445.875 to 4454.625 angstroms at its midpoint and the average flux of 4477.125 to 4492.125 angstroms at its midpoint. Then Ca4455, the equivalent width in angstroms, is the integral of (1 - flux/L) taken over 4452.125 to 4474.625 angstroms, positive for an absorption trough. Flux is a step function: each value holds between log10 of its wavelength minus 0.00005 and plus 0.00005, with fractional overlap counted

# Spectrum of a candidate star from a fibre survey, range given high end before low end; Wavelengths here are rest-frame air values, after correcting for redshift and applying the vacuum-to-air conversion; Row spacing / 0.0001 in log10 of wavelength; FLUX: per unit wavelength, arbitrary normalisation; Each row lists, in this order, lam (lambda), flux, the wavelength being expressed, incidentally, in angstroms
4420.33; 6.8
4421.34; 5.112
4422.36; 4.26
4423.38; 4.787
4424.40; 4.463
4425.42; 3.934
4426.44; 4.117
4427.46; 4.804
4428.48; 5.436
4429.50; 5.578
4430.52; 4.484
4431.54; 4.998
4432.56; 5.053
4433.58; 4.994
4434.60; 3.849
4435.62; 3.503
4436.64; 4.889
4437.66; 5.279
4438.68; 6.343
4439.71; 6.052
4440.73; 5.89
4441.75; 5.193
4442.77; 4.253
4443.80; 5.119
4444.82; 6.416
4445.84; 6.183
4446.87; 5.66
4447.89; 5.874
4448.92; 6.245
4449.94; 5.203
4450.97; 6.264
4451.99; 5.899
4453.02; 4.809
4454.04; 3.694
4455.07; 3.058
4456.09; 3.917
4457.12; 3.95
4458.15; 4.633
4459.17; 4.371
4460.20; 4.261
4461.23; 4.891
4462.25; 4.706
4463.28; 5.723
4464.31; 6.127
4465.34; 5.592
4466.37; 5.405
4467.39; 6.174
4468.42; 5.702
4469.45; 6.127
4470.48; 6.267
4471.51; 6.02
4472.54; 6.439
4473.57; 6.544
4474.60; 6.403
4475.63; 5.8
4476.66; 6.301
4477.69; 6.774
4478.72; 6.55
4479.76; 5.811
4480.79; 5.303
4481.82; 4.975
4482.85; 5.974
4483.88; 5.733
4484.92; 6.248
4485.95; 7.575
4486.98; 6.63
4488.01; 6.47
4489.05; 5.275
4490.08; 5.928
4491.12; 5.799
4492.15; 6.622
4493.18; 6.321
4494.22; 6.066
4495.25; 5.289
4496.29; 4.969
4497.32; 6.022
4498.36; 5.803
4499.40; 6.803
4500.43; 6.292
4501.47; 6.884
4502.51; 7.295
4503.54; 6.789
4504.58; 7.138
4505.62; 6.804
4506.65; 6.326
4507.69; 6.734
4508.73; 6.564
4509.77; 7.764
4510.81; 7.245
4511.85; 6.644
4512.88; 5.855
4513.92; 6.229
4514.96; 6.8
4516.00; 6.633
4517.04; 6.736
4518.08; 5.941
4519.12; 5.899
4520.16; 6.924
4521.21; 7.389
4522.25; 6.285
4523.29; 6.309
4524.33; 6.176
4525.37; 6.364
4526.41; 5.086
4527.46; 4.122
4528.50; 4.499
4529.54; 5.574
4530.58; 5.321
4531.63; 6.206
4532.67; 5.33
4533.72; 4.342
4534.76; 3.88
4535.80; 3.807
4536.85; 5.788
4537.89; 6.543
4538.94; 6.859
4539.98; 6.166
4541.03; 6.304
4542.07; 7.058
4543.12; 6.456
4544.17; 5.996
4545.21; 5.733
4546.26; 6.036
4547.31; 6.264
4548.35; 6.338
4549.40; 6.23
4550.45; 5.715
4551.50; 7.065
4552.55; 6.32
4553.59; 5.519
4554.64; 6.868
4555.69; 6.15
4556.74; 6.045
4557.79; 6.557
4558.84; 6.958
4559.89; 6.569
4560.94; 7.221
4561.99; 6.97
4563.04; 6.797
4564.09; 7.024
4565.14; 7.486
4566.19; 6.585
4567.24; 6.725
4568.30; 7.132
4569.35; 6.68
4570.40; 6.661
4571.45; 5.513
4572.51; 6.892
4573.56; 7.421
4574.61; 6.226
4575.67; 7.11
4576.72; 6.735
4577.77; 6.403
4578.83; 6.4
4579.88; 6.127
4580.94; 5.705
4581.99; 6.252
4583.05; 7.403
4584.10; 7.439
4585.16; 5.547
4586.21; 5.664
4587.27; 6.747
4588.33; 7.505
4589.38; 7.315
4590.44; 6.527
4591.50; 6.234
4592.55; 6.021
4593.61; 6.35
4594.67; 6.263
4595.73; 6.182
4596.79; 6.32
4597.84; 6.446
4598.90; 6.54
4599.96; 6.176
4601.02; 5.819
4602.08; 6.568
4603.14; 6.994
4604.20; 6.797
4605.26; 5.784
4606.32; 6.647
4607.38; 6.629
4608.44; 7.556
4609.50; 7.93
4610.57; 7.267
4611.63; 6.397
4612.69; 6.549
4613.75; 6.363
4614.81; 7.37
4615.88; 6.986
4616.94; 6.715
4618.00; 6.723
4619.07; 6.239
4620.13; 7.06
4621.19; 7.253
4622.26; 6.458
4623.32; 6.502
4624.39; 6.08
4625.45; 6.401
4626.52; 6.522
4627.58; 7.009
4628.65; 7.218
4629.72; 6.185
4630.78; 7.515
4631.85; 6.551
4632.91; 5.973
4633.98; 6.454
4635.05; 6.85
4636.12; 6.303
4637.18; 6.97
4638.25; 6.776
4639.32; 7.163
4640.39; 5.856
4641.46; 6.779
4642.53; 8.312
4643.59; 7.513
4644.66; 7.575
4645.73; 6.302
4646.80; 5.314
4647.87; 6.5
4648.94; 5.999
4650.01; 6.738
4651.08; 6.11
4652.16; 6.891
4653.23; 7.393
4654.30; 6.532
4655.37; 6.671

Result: 2.04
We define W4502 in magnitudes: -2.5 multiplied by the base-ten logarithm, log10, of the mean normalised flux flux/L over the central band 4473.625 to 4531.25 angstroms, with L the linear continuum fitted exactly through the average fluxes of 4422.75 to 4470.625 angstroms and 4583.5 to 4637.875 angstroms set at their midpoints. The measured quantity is -0.11 mag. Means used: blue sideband 5.1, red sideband 6.63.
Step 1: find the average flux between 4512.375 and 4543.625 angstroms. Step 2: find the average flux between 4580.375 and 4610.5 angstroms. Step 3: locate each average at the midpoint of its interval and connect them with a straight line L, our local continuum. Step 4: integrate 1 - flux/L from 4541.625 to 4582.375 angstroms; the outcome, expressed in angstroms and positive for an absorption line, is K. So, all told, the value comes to -1.85 angstroms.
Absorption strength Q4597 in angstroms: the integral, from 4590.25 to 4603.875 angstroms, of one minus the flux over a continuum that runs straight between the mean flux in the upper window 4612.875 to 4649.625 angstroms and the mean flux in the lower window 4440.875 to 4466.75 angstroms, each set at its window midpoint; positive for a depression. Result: 0.1 angstroms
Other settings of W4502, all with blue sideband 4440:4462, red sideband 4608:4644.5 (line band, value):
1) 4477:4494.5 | -0.14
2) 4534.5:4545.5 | 0.00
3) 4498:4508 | -0.20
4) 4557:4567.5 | -0.12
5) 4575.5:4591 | -0.03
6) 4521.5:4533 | 0.04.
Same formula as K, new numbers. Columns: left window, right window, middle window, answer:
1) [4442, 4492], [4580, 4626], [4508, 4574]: -1.26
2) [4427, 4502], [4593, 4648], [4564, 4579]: -0.96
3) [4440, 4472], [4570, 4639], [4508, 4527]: -2.14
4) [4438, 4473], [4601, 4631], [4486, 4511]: -2.98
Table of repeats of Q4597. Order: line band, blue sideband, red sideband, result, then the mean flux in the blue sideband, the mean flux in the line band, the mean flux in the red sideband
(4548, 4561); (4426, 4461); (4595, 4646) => -0.7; 5.01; 6.4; 6.72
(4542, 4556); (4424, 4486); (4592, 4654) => -0.4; 5.36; 6.24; 6.66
